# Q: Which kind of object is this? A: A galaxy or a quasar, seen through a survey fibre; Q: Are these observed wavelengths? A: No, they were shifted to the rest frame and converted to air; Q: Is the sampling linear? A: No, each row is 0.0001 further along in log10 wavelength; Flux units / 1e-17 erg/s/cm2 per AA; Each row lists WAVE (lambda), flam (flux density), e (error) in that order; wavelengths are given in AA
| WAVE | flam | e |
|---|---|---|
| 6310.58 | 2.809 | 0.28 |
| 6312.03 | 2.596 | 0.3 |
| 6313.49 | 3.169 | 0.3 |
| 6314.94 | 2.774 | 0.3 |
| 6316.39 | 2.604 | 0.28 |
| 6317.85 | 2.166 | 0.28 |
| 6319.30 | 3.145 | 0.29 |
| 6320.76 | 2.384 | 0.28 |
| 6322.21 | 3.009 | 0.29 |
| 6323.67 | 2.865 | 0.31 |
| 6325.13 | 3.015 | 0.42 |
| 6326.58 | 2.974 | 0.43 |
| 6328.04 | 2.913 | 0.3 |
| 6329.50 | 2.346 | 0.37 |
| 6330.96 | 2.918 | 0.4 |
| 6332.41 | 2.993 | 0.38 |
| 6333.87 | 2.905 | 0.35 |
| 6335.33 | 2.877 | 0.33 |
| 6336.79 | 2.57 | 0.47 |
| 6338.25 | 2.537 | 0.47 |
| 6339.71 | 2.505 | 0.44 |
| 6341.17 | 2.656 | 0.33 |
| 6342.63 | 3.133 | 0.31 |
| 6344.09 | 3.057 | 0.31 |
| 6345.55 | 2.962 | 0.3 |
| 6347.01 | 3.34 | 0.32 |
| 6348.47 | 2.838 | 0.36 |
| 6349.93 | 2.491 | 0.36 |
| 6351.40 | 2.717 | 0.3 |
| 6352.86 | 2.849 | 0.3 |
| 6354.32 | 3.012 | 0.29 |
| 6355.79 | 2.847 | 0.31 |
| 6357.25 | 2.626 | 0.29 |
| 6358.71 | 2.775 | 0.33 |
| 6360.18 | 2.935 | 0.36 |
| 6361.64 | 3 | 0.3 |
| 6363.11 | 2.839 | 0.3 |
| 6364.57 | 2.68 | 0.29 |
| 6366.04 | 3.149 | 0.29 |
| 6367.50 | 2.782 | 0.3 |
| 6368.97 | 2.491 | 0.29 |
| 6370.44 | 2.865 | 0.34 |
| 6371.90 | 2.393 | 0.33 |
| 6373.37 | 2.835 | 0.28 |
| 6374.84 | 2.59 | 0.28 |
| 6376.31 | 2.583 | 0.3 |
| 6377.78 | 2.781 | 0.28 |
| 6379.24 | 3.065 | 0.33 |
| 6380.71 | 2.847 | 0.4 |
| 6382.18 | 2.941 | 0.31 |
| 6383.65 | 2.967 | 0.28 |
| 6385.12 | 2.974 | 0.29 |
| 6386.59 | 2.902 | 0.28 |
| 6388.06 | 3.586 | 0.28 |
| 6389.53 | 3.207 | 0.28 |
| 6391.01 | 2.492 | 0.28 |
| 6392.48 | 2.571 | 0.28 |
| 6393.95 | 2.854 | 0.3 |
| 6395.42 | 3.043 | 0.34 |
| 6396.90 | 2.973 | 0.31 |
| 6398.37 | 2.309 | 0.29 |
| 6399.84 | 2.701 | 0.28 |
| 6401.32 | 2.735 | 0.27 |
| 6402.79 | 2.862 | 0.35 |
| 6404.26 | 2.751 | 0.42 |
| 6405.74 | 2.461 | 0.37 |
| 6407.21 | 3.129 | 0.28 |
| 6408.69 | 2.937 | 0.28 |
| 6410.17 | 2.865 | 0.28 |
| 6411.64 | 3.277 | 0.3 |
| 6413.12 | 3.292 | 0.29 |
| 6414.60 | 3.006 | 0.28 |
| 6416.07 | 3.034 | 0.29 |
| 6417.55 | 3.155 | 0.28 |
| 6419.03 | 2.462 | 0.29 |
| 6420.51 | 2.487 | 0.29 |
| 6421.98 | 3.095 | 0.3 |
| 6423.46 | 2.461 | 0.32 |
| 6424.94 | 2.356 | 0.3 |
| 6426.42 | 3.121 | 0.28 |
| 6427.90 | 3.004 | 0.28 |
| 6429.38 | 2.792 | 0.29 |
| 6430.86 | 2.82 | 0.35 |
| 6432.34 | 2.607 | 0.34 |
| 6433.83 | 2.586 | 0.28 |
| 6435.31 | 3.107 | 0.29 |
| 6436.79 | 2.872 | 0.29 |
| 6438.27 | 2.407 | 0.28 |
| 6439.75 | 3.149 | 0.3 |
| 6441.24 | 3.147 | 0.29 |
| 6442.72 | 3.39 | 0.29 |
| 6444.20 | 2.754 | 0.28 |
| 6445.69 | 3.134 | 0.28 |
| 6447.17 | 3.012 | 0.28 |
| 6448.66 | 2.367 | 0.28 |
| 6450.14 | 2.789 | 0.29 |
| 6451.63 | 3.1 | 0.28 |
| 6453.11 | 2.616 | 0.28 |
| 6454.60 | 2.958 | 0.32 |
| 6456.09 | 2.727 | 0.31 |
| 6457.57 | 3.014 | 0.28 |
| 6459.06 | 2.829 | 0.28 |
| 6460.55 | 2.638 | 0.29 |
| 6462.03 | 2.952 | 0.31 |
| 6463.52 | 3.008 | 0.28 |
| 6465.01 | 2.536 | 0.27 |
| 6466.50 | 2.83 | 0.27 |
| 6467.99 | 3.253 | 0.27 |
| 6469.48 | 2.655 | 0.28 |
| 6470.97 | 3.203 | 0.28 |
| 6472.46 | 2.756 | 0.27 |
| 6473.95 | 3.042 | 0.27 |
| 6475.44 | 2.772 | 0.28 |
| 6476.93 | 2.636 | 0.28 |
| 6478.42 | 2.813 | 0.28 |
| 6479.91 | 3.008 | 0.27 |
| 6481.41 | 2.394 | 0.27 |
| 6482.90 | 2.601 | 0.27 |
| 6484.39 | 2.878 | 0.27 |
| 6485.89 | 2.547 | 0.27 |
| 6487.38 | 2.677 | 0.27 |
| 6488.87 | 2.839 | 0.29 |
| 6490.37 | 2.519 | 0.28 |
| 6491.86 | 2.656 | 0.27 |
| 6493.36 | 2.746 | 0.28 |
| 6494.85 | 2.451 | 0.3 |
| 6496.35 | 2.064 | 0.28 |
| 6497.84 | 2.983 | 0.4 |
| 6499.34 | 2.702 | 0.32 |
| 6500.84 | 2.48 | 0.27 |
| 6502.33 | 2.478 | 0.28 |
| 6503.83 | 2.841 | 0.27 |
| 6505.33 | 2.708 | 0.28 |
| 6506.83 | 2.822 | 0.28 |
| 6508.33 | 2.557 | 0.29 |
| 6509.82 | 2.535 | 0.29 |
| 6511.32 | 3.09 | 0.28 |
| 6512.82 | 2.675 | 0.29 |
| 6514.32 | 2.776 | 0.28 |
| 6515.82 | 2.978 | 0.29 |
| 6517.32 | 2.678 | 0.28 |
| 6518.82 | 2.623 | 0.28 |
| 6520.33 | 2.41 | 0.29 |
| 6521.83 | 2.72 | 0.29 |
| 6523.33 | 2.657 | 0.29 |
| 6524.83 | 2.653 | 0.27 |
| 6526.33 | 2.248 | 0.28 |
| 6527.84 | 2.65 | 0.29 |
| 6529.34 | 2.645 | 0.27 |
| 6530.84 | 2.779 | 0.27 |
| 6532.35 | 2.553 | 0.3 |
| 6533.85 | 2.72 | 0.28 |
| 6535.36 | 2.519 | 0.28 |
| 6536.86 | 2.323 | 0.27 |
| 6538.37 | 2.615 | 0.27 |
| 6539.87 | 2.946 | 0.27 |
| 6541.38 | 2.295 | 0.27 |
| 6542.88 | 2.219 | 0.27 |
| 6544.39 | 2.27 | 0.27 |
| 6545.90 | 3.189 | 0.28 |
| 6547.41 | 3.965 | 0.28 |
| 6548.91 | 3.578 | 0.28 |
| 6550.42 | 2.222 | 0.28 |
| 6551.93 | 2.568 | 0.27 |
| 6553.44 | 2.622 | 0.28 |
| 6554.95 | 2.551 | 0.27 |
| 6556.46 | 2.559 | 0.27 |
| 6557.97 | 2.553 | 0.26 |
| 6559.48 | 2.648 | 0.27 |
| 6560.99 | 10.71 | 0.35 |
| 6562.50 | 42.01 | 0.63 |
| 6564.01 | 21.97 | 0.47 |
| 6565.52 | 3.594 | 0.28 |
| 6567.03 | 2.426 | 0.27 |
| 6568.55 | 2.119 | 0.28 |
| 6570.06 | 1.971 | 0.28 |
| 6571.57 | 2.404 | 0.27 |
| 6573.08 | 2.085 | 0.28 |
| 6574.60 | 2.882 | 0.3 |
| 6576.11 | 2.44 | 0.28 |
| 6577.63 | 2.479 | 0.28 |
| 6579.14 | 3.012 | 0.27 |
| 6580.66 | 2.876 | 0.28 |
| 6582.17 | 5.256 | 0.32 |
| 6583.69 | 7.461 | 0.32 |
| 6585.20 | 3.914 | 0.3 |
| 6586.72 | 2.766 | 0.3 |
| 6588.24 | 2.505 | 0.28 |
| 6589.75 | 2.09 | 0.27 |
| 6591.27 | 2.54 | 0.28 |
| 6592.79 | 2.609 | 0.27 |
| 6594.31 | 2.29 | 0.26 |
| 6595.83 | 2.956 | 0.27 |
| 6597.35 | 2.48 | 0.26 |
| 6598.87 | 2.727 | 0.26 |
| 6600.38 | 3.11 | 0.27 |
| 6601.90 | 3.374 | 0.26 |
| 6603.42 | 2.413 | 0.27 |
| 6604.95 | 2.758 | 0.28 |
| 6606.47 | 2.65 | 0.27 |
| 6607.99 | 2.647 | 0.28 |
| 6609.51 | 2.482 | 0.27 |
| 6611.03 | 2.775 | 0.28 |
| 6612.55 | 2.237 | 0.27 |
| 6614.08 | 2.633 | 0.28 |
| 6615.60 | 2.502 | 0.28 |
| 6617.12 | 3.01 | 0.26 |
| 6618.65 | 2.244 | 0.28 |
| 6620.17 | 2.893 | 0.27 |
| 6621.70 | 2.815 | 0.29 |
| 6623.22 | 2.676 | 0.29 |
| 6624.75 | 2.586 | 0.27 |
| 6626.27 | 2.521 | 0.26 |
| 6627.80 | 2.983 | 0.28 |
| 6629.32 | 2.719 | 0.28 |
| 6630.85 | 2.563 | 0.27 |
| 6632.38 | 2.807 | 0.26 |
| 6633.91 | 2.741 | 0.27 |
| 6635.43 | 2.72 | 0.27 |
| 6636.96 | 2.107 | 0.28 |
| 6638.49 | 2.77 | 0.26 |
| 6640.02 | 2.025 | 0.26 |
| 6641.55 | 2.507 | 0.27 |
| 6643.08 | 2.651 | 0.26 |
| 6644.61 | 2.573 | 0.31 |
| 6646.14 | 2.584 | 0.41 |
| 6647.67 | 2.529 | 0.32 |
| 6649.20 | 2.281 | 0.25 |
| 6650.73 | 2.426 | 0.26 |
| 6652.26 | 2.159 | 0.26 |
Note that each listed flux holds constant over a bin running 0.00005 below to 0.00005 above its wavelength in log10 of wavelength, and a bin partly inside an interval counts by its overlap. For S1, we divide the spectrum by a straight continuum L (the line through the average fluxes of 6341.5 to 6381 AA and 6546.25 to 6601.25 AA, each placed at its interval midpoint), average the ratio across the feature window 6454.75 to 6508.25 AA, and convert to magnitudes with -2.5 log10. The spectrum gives 0.38 mag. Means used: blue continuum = 2.83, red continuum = 4.73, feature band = 2.74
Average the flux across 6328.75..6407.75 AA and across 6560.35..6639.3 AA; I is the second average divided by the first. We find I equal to 1.44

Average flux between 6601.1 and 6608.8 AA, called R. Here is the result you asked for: 2.77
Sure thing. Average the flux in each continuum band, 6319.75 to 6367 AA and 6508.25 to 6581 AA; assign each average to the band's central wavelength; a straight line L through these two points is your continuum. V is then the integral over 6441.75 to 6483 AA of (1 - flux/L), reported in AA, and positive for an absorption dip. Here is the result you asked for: 8.0 AA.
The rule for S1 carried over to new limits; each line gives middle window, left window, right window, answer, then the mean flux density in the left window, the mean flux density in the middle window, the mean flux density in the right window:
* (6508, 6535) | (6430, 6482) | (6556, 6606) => 0.42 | 2.85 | 2.66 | 4.9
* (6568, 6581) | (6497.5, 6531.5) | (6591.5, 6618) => 0.09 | 2.68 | 2.47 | 2.68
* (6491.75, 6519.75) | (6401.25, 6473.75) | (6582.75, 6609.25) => 0.10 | 2.87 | 2.67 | 3.02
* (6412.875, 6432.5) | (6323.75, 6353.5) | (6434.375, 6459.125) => 0.02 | 2.83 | 2.83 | 2.9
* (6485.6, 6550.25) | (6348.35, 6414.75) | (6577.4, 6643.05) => 0.06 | 2.84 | 2.68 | 2.84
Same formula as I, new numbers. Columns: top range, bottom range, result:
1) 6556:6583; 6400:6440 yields 2.28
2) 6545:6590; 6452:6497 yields 1.89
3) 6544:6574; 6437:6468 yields 2.10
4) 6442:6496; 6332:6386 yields 0.99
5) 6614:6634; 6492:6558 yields 1.01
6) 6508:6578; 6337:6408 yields 1.44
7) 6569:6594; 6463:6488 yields 1.09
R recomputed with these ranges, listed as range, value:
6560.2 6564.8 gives 24.6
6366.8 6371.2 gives 2.71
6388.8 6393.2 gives 2.75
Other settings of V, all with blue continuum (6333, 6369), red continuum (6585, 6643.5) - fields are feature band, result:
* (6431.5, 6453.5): -0.84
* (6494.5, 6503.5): 0.61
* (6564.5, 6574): -1.09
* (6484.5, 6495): 0.29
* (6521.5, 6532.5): 0.39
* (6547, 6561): -2.71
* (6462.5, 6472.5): -0.56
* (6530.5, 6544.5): 0.90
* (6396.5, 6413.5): -0.33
